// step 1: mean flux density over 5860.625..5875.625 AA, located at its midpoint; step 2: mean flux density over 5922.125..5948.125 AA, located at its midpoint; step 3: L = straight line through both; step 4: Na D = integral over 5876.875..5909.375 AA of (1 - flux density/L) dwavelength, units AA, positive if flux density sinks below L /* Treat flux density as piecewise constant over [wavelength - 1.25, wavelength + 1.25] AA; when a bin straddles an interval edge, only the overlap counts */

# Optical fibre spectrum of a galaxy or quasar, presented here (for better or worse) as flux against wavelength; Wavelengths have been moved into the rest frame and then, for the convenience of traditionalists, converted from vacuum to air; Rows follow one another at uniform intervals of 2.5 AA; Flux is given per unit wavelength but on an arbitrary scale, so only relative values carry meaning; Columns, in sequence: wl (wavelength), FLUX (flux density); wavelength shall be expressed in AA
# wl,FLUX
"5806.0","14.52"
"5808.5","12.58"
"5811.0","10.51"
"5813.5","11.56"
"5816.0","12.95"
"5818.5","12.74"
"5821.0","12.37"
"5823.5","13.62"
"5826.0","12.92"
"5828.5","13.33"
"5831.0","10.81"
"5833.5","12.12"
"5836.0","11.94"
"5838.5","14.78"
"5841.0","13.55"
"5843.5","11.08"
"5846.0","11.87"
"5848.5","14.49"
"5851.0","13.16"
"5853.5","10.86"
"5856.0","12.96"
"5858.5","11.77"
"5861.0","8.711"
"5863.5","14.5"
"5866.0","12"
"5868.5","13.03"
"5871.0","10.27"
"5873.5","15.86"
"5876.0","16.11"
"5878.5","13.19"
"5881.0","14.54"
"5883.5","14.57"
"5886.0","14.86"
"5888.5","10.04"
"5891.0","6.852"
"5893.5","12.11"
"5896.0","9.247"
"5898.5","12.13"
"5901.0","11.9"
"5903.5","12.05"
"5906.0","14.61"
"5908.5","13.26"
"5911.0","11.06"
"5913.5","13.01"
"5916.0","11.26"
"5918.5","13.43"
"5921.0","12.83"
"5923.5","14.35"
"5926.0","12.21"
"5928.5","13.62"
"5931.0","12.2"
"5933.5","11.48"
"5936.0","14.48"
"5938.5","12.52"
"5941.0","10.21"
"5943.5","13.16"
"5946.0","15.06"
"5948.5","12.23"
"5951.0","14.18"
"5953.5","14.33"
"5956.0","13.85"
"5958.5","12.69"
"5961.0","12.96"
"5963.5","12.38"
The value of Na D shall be 1.43 AA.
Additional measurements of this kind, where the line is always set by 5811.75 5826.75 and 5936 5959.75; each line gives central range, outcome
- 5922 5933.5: 0.2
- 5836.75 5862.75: 0.8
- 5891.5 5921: 2.1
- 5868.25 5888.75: -1.5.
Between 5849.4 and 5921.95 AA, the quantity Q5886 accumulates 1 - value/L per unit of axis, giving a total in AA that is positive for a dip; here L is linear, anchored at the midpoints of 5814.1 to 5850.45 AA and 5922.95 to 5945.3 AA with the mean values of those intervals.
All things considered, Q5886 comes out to 1.7 AA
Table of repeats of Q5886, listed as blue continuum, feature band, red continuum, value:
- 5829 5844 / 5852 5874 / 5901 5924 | 0.9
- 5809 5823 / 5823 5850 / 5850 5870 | -1.4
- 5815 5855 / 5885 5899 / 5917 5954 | 2.3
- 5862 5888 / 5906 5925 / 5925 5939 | 0.3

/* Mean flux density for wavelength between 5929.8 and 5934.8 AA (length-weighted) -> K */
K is 11.9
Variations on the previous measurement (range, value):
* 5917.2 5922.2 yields 13.1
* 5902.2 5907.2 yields 13.3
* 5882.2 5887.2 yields 14.7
